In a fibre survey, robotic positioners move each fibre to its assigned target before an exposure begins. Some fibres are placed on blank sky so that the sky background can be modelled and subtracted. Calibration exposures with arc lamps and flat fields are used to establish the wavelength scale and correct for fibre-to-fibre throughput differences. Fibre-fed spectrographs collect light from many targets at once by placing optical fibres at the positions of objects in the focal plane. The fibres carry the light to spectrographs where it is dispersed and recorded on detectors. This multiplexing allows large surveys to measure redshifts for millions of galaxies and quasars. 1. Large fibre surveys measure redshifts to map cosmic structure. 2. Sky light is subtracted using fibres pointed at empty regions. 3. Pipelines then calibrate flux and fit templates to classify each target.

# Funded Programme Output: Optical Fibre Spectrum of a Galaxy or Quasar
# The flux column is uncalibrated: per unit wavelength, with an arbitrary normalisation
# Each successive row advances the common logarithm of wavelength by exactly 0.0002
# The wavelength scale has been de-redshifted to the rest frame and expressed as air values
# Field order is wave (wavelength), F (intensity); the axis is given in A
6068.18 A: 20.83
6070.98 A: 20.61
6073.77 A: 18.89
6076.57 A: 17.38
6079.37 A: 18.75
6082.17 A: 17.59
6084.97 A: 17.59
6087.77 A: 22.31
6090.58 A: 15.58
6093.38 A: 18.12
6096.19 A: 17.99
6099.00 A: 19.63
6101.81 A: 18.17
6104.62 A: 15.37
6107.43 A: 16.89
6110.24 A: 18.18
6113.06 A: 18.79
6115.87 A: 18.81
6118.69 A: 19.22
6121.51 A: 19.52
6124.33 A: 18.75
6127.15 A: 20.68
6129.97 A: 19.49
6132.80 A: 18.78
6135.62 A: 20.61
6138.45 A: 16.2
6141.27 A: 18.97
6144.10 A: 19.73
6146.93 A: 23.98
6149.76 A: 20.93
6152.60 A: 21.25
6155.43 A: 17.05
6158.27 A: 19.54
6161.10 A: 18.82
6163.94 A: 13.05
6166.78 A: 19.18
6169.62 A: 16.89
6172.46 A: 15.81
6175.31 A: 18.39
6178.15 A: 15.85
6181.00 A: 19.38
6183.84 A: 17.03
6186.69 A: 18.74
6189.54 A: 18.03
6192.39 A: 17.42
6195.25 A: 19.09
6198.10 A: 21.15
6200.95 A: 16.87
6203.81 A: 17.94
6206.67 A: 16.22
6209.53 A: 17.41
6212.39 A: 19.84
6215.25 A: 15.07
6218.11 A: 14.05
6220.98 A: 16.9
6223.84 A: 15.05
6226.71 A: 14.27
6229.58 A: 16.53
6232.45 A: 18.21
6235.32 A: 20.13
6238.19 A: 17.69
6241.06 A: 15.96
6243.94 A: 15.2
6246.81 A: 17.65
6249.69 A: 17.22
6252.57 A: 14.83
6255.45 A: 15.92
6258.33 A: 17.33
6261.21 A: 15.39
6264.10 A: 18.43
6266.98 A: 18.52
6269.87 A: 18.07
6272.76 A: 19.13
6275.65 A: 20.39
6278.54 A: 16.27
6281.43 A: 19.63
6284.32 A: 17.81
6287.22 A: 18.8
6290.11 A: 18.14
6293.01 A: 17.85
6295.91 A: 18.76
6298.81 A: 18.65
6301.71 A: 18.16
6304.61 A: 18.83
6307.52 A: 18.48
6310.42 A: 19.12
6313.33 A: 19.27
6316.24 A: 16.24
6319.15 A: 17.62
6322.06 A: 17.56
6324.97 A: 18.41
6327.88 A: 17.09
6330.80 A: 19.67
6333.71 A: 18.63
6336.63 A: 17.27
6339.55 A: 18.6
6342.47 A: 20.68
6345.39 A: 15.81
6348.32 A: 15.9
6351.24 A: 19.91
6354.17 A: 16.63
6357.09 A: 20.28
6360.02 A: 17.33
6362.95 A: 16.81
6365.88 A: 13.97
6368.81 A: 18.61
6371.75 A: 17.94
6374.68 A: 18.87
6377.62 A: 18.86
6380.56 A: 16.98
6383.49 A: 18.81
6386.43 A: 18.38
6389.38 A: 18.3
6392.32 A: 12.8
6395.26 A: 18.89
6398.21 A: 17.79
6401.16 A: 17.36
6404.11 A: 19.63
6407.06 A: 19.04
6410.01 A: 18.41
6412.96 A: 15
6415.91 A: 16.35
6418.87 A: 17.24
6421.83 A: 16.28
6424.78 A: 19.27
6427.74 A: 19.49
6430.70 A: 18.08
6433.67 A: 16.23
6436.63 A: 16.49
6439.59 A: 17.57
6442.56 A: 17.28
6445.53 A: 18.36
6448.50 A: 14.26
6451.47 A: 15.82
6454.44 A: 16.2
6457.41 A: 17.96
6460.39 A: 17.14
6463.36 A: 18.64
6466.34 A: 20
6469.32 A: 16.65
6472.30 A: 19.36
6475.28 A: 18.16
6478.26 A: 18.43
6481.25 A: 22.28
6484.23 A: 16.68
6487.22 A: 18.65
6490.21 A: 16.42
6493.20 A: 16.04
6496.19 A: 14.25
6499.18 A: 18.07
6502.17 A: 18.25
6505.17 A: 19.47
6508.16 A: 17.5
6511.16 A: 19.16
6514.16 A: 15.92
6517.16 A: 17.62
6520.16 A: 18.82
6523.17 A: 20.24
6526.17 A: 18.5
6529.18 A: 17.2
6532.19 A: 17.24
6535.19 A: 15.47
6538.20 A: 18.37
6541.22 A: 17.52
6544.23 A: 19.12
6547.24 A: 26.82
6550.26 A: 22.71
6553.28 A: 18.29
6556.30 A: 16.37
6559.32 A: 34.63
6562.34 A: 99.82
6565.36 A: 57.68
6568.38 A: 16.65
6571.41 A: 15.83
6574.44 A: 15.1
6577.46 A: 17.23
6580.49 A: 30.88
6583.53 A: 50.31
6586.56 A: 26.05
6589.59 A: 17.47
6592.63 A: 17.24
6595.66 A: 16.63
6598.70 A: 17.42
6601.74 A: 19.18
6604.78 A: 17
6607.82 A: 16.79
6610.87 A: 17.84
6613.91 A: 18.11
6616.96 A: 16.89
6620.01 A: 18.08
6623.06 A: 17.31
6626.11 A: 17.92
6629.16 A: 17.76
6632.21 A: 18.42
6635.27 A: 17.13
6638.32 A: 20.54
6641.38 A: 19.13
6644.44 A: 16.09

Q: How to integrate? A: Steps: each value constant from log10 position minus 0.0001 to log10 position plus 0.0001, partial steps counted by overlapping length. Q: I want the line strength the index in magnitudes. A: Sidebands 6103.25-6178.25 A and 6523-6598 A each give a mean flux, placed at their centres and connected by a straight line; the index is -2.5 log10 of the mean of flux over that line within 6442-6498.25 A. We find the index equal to 0.35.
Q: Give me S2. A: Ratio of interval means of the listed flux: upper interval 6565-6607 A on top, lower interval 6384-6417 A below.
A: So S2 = 1.3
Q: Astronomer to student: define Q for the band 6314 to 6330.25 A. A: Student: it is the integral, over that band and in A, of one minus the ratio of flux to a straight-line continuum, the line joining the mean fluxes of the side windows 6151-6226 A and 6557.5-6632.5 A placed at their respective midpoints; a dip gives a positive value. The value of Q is 1.97 A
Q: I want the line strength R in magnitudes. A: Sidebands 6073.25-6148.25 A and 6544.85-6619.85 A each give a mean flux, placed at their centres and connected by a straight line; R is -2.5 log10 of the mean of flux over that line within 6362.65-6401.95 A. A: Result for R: 0.29 mag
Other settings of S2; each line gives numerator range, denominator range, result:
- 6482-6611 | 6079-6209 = 1.21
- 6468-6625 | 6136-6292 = 1.22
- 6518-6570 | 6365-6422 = 1.52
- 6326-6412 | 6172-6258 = 1.04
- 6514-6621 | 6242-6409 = 1.31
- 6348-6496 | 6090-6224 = 0.97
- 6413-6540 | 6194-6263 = 1.04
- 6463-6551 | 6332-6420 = 1.04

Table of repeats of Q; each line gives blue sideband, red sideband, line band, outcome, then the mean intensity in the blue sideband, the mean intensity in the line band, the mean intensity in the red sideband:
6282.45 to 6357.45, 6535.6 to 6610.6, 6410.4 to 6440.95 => 5.9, 18.2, 17.2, 25.7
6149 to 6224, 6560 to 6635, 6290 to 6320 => 2.1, 17.7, 18.3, 24.7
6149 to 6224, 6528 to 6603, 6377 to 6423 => 9.7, 17.7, 17.5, 25.7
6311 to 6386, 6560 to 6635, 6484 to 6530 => 9.4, 17.9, 17.7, 24.7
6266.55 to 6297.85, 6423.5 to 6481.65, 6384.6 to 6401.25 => 0.7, 18.5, 17.3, 17.8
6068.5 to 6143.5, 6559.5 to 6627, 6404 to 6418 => 3.3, 18.6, 17.5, 25.6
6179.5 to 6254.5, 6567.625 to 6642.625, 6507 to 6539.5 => 2.3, 17.2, 17.8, 19.7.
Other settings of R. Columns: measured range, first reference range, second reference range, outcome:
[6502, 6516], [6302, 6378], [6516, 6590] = 0.33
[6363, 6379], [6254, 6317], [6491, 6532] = 0.03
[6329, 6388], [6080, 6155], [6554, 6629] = 0.22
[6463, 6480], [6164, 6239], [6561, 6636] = 0.19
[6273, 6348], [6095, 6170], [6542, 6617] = 0.18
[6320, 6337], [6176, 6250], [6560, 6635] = 0.08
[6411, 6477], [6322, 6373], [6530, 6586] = 0.28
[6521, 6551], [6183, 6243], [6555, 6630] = 0.24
